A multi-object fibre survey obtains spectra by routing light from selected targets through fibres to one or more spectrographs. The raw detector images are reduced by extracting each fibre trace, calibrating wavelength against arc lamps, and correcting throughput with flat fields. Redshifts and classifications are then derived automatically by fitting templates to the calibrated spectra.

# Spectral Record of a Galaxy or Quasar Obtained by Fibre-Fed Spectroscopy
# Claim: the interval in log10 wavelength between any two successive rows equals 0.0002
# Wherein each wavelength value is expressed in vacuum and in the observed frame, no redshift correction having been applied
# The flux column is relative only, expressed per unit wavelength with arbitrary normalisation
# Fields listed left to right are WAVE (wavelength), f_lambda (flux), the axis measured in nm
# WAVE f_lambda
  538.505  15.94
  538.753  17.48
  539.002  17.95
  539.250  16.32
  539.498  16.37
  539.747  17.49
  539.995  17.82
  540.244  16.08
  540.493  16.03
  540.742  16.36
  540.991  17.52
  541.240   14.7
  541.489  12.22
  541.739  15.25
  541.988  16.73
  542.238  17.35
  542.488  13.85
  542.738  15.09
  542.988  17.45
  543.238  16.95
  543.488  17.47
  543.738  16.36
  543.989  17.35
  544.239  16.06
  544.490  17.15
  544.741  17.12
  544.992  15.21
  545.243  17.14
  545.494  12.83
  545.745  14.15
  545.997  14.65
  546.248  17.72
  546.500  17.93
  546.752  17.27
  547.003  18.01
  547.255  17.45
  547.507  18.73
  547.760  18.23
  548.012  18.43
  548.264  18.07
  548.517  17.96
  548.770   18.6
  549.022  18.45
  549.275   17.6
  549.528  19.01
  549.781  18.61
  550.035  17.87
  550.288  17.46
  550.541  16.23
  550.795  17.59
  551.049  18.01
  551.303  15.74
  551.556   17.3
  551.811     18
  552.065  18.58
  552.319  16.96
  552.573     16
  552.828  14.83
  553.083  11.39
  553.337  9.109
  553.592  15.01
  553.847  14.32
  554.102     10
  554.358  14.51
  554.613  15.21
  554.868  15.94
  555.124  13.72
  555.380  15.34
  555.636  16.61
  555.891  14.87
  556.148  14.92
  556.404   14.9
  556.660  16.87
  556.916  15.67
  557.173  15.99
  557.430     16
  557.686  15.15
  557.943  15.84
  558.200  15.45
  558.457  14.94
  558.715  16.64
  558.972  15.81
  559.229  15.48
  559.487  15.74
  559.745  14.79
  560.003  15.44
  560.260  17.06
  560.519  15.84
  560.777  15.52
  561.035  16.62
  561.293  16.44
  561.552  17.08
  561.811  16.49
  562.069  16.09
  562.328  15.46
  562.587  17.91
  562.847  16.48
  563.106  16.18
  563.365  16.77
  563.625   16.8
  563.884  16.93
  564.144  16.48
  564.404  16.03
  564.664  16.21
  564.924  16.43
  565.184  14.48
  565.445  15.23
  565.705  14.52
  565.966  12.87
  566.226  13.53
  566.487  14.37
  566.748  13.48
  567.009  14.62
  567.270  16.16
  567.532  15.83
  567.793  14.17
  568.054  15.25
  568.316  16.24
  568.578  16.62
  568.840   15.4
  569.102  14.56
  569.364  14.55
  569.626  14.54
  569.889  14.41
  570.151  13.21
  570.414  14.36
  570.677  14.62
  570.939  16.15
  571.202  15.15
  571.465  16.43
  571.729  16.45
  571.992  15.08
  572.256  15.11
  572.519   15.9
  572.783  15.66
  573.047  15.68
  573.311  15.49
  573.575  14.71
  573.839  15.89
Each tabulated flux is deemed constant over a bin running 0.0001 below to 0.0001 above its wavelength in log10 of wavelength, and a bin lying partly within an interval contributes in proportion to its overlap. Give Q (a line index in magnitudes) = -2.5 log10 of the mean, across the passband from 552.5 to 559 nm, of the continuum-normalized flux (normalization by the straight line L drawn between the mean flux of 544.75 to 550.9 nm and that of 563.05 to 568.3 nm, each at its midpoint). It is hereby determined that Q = 0.11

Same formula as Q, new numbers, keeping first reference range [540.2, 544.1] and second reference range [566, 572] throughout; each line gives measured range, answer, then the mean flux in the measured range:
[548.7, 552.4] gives -0.13 mag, 17.7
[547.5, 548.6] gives -0.16 mag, 18.2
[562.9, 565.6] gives -0.07 mag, 16.1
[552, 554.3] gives 0.13 mag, 13.9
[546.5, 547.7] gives -0.13 mag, 17.9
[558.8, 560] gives -0.01 mag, 15.5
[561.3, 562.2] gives -0.09 mag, 16.5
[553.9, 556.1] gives 0.07 mag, 14.5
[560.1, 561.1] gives -0.06 mag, 16.2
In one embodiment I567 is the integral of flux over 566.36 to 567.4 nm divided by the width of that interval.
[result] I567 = 14.7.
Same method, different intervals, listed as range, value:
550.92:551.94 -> 17.3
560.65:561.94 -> 16.4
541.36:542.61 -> 15.1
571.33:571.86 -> 16.4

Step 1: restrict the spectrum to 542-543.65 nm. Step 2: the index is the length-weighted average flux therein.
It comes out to 16.4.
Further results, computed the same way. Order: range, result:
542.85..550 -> 17.2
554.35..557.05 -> 15.4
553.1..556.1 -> 14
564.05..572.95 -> 15.1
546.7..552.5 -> 17.8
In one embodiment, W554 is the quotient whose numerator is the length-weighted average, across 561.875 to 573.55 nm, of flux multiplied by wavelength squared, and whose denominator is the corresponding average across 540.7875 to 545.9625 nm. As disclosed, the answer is 1.06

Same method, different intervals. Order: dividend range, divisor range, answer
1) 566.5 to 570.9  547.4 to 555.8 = 0.97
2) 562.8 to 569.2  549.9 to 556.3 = 1.05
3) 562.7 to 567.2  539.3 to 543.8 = 1.04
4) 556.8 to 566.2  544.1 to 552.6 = 0.96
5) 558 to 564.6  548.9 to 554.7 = 1.05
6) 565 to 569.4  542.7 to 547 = 0.98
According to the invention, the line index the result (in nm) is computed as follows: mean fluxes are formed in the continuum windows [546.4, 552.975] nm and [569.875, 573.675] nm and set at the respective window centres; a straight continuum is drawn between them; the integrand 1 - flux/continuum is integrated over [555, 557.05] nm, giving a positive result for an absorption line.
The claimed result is 0.19 nm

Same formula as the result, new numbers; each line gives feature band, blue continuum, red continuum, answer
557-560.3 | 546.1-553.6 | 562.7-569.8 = 0.10 nm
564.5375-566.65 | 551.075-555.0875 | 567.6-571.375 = 0.04 nm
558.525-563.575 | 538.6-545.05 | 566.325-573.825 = -0.21 nm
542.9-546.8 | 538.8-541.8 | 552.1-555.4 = -0.22 nm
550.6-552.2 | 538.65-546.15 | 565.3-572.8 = -0.18 nm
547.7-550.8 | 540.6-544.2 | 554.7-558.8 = -0.43 nm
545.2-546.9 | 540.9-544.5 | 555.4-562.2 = 0.01 nm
